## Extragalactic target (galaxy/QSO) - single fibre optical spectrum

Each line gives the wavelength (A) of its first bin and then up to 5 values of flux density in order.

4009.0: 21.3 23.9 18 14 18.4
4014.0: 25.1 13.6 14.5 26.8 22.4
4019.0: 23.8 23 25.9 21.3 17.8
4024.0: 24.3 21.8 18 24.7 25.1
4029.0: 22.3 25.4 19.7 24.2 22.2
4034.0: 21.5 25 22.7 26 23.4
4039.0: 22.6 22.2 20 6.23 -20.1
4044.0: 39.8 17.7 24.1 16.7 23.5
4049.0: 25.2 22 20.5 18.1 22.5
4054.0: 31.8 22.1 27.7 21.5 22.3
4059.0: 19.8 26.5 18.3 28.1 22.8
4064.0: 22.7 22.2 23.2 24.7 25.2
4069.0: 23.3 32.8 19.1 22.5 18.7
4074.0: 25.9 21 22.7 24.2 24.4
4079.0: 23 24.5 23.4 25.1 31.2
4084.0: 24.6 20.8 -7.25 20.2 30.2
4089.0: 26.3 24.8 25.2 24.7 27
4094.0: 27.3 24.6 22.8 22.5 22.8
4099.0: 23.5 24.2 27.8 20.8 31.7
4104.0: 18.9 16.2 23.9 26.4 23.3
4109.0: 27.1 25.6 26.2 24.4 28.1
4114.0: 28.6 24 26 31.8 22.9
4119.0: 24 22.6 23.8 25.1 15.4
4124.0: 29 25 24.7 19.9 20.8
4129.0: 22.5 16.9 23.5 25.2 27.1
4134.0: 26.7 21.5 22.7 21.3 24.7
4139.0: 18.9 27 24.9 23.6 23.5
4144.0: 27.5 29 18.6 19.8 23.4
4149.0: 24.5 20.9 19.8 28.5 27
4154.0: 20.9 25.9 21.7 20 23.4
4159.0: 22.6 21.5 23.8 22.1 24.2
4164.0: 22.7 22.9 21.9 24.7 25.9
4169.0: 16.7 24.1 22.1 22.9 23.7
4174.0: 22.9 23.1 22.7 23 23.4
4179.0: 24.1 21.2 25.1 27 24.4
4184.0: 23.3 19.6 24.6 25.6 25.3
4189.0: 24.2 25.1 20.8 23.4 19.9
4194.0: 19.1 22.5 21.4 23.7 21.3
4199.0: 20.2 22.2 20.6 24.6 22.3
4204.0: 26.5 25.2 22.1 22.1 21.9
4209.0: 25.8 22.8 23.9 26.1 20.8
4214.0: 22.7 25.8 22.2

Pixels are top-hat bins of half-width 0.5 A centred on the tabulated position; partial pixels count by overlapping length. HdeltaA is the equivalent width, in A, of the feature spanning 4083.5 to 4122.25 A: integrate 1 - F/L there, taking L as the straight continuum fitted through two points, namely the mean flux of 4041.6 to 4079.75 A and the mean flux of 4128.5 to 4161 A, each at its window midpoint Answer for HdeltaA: -2.2 A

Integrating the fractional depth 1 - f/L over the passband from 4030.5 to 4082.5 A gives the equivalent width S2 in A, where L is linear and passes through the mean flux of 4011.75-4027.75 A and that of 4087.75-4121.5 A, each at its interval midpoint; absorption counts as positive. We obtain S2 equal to 1.4 A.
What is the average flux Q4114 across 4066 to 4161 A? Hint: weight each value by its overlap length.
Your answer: 23.7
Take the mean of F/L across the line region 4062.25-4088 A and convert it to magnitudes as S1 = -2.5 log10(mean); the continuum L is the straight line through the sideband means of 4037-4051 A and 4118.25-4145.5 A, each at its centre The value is -0.10 mag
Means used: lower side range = 19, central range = 22.6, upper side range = 23.6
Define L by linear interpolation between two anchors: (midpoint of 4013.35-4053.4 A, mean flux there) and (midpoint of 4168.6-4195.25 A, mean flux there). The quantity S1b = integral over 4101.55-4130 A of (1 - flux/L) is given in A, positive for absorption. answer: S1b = -2.6 A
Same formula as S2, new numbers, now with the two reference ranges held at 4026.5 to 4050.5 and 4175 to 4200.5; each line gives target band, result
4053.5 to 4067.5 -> -1.7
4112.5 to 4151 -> -2.8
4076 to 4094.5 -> -1.5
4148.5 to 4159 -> -0.4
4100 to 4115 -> -2.1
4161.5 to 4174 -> -0.1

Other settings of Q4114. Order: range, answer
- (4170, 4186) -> 23.3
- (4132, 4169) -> 23.4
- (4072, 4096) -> 23.1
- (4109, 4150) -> 24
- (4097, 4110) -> 23.9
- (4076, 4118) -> 24.1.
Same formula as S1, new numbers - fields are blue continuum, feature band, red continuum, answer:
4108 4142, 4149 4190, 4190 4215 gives 0.00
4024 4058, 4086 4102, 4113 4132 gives -0.04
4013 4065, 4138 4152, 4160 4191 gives -0.02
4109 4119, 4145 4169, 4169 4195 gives 0.06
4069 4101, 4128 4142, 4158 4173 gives -0.01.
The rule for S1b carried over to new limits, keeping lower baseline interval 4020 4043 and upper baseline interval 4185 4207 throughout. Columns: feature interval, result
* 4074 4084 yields -1.4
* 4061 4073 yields -1.3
